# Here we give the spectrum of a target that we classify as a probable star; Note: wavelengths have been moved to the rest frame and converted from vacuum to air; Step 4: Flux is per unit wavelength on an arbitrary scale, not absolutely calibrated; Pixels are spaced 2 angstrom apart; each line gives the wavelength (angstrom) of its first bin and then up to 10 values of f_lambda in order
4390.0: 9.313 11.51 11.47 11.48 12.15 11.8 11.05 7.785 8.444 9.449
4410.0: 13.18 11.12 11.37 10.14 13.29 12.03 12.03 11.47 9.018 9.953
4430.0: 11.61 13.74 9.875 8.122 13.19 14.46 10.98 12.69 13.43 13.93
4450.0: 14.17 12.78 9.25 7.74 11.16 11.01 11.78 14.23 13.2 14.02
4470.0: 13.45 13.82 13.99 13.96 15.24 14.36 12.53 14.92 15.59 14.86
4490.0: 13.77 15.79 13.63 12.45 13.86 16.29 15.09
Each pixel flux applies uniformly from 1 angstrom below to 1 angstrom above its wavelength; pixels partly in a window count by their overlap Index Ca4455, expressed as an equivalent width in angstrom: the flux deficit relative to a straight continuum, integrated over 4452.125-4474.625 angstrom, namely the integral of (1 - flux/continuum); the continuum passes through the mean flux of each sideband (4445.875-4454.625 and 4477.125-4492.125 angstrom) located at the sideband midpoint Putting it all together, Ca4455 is 2.3 angstrom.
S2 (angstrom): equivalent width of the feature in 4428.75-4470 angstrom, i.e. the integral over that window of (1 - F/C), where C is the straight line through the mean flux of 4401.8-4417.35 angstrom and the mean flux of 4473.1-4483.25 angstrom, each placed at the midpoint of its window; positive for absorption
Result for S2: 1.3 angstrom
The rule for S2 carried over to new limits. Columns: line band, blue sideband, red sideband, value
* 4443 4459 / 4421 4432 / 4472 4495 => 0.7 angstrom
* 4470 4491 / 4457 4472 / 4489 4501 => -1.1 angstrom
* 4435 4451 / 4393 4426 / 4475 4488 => 0.1 angstrom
